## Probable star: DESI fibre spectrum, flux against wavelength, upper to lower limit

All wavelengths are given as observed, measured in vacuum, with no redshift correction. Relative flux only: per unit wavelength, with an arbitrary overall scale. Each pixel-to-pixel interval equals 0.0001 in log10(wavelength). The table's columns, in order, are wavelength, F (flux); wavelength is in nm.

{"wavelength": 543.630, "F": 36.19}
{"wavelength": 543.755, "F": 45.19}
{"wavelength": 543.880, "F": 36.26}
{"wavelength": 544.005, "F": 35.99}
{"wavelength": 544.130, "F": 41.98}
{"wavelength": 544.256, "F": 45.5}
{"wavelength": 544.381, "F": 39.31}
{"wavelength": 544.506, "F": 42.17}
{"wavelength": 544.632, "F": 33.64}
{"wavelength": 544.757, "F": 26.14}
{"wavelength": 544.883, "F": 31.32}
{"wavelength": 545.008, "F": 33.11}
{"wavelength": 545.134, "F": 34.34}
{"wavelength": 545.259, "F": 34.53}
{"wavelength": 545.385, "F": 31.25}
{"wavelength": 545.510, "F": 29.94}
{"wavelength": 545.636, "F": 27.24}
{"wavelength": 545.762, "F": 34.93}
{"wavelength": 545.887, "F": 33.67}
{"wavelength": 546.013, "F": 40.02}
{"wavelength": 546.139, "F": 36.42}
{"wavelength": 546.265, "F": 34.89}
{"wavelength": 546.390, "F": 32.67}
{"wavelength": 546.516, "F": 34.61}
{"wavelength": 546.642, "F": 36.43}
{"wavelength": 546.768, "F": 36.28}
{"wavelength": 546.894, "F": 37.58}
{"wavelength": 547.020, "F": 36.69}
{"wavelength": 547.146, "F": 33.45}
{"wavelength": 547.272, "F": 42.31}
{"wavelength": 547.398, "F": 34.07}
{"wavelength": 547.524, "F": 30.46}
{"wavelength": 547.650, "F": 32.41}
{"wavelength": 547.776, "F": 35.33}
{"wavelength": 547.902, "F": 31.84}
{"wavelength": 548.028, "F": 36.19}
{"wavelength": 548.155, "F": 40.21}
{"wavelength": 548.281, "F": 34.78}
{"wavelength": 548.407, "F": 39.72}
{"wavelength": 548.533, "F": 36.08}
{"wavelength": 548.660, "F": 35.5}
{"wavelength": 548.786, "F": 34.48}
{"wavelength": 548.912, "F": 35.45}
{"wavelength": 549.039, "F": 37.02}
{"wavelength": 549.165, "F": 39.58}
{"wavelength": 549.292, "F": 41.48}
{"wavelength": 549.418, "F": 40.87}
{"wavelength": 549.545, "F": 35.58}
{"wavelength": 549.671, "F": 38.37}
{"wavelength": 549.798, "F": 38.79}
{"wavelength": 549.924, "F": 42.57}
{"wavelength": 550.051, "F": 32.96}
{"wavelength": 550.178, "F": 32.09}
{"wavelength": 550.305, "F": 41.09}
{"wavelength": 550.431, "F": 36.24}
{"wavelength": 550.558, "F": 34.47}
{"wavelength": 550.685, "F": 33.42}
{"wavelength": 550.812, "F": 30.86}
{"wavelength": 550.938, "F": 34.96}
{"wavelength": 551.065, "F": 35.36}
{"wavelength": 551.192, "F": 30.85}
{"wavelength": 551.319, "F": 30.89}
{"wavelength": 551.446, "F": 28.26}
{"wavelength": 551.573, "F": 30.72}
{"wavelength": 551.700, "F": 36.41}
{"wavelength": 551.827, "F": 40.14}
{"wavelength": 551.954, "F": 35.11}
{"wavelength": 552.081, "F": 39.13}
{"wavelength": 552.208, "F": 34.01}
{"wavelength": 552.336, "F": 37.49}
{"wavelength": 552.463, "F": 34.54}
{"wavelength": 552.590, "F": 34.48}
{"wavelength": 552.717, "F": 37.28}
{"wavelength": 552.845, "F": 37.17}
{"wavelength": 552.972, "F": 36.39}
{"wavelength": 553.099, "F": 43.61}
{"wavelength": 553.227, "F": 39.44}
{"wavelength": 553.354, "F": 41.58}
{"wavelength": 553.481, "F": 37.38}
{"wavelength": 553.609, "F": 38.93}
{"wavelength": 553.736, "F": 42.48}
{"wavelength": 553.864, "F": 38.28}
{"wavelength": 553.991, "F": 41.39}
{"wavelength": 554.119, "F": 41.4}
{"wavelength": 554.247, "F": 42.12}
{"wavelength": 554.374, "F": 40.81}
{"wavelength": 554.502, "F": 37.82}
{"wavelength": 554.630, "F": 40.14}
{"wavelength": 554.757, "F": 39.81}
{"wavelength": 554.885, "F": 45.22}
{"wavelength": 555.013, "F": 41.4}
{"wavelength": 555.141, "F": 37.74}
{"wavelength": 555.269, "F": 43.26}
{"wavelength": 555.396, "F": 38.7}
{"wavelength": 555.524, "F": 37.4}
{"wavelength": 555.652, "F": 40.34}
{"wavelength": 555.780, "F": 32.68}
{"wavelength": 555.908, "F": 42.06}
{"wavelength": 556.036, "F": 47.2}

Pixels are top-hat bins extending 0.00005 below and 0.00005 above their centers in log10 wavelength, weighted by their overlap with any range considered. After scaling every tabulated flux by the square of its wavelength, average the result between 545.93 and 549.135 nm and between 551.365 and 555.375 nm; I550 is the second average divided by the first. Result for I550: 1.10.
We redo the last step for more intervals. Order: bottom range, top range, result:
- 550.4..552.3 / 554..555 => 1.22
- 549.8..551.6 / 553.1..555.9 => 1.19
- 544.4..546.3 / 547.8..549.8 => 1.12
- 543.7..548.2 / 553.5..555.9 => 1.16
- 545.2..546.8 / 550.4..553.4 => 1.07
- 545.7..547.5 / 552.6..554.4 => 1.13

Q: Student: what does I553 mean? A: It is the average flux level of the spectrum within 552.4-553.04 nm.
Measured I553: 36.1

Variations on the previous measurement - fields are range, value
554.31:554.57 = 39.3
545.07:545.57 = 32.5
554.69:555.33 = 41.5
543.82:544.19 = 38.1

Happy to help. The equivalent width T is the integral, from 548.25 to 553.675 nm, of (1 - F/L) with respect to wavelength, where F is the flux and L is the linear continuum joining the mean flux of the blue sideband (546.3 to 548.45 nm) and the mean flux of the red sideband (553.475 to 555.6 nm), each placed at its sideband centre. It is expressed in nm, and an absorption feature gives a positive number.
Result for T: 0.214 nm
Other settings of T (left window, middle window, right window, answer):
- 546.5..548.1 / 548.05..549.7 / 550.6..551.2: -0.152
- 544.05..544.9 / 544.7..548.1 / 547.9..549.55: 0.303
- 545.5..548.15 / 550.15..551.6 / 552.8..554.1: 0.172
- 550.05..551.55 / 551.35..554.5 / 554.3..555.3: -0.039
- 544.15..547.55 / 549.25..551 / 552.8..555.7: 0.046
